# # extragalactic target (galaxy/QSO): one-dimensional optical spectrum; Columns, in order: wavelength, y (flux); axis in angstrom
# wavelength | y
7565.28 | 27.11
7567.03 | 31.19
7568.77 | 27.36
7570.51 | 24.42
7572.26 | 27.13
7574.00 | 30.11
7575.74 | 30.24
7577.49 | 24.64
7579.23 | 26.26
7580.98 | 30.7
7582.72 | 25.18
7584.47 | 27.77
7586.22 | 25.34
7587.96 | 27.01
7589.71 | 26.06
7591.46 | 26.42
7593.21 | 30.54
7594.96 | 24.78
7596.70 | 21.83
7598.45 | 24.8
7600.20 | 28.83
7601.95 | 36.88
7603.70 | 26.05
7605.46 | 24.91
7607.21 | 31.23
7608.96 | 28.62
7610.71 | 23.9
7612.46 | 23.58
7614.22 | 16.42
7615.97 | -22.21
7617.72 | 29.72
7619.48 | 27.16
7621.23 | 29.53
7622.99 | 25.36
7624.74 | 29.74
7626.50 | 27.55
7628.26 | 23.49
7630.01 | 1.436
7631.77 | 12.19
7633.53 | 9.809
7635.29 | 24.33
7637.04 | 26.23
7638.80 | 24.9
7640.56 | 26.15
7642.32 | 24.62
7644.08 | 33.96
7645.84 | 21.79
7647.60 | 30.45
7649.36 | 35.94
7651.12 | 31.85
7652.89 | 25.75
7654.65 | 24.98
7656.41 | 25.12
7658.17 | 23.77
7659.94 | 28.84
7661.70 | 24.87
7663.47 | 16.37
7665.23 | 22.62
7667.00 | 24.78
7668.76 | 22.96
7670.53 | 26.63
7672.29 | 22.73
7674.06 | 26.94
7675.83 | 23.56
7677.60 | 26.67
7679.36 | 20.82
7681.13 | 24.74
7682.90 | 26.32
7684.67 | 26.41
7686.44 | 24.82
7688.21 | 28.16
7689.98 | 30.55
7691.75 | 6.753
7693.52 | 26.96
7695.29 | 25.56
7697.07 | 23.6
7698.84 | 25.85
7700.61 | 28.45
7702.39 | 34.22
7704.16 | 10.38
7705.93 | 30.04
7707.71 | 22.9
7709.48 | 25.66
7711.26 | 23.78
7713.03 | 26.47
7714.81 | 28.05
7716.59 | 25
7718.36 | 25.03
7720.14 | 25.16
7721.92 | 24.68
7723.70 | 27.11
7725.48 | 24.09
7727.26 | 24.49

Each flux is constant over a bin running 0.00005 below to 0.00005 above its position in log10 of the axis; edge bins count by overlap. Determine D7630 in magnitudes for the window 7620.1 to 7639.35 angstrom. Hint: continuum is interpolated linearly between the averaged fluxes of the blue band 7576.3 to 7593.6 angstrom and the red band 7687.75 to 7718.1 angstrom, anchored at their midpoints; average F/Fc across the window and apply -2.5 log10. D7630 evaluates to 0.220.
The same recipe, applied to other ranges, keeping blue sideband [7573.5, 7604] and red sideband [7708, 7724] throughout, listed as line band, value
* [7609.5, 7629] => 0.250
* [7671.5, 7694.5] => 0.075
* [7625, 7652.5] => 0.121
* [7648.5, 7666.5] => 0.018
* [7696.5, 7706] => 0.027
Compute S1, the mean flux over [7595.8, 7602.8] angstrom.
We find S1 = 28.1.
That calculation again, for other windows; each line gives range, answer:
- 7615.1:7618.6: 3.81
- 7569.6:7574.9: 27.3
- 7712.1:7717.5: 26.5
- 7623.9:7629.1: 26.9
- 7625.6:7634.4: 14.9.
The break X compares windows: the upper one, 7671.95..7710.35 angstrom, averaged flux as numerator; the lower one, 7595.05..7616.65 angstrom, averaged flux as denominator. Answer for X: 1.1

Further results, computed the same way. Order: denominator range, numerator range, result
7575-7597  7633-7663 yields 0.98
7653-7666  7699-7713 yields 1.05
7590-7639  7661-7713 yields 1.07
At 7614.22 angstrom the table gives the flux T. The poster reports 16.42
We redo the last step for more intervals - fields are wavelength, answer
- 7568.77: 27.36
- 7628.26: 23.49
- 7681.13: 24.74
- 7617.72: 29.72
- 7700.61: 28.45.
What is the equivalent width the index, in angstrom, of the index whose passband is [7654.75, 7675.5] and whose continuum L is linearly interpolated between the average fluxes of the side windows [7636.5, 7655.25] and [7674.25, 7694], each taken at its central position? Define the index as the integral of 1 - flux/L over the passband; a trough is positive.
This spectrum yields 1.5 angstrom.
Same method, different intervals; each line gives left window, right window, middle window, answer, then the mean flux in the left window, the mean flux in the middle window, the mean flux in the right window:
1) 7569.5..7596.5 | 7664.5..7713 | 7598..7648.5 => 5.68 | 27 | 23.1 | 24.6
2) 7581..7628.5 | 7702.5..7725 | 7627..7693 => 2.68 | 25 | 23.9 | 24.9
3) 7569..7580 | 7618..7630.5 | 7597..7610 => -1.43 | 27.2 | 28.4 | 24.4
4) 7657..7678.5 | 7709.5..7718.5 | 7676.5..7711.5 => 0.61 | 24.2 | 24.6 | 25.7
